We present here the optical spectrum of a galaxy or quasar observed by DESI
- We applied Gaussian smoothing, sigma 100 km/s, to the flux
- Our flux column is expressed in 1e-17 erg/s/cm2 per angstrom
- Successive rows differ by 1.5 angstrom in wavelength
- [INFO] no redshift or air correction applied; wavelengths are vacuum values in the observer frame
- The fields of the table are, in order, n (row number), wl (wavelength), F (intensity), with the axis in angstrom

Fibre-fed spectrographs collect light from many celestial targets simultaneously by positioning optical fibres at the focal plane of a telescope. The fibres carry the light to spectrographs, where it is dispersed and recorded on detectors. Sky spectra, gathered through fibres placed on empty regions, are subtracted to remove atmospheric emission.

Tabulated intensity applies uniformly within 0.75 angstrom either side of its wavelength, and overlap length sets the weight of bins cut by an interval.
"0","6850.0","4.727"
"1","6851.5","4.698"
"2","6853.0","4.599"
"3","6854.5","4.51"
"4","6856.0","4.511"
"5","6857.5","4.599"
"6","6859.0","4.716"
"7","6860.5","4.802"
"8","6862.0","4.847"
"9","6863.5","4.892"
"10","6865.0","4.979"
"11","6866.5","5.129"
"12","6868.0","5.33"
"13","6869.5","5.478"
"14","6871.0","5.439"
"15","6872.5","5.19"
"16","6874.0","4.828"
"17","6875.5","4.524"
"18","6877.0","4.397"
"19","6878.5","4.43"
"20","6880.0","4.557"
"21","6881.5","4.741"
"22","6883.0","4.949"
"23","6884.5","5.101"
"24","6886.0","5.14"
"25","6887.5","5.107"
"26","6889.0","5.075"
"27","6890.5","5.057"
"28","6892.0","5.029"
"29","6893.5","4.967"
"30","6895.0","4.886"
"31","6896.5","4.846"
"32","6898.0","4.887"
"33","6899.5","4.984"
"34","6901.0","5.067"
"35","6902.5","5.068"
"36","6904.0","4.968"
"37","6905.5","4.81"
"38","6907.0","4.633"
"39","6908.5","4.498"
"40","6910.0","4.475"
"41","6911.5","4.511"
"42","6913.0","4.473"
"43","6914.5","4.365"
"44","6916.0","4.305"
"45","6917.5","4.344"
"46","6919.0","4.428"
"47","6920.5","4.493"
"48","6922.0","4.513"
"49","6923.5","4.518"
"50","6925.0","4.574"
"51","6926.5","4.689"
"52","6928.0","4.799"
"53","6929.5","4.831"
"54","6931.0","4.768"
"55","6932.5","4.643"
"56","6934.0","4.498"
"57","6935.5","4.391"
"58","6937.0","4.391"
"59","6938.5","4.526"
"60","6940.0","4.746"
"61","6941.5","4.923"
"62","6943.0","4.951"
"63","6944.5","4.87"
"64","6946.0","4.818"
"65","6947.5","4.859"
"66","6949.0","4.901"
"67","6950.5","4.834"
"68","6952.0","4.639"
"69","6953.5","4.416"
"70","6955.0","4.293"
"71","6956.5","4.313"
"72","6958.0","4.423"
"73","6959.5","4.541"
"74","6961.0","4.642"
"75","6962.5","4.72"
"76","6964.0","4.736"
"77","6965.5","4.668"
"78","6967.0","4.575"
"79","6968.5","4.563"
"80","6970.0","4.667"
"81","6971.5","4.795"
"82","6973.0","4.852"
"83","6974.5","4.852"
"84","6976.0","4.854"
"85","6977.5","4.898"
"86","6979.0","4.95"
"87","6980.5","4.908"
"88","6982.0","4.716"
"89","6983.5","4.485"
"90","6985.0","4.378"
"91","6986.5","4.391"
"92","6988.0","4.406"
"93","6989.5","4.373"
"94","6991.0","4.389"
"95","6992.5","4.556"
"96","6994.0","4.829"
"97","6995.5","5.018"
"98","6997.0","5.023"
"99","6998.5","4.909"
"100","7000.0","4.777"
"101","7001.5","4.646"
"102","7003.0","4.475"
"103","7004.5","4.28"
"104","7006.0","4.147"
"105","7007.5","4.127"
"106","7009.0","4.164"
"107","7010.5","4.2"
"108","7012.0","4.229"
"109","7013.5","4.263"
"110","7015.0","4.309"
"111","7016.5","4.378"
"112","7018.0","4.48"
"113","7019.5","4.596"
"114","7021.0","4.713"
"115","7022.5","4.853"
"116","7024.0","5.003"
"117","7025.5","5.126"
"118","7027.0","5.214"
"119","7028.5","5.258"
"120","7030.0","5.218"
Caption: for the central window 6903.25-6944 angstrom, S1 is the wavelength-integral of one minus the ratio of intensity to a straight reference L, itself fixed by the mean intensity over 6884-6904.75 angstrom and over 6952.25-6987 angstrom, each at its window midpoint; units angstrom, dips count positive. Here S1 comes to 2.3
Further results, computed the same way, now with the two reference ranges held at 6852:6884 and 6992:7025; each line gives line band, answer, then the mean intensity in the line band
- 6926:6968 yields 0.1 angstrom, 4.66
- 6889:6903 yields -0.6 angstrom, 4.98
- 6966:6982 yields -0.6 angstrom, 4.79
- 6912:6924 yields 0.8 angstrom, 4.43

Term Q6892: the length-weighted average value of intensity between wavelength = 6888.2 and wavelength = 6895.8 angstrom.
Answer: 5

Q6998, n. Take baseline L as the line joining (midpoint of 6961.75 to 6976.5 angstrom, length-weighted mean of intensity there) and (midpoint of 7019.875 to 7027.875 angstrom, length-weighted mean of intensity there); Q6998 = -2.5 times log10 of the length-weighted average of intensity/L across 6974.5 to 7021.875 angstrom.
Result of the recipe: 0.07 mag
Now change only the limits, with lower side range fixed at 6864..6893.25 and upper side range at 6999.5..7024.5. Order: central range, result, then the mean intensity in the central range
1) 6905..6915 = 0.07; 4.54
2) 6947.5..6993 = -0.01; 4.63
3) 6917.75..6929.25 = 0.05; 4.57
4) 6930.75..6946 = 0.01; 4.67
